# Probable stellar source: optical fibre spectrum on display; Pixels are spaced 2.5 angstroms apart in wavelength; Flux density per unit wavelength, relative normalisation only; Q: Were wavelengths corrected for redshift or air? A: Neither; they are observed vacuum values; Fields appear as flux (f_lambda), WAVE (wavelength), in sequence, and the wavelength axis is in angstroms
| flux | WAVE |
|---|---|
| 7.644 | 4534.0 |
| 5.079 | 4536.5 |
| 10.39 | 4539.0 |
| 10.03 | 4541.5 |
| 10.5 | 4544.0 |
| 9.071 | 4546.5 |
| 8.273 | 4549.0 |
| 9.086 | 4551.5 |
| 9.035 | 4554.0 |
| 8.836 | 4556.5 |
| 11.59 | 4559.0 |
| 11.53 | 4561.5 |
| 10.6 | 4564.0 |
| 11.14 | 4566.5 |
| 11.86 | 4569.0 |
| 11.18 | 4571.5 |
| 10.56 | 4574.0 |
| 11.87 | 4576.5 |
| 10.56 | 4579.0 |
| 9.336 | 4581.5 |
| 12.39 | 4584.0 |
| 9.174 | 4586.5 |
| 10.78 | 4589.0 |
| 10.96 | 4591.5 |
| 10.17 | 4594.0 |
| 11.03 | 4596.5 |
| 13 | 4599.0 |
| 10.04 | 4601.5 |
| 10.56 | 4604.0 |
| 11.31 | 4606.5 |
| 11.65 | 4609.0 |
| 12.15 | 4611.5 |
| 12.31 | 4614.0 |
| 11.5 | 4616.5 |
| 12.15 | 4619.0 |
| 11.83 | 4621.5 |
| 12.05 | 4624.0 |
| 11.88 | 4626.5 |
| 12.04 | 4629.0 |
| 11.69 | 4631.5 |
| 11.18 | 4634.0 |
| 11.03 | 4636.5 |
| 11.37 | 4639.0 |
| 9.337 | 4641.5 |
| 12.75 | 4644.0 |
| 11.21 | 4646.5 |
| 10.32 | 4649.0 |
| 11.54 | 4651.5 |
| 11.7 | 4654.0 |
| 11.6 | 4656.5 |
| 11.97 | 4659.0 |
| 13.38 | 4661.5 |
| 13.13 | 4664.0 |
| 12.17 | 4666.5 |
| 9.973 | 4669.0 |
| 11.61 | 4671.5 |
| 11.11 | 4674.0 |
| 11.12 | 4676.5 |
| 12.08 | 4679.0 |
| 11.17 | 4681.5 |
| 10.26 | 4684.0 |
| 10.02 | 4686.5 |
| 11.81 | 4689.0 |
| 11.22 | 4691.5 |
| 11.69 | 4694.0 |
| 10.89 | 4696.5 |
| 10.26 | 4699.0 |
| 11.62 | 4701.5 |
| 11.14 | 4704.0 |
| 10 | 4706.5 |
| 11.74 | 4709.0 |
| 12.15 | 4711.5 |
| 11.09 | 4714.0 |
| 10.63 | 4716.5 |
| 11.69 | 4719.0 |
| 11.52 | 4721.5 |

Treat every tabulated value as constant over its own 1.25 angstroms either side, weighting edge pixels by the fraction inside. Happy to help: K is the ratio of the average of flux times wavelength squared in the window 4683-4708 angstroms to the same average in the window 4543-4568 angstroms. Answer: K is 1.2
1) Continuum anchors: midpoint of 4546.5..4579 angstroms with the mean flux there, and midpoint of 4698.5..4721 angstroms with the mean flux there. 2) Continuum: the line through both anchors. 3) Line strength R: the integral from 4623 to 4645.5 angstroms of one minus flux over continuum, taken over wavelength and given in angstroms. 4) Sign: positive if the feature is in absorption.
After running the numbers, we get -1.4 angstroms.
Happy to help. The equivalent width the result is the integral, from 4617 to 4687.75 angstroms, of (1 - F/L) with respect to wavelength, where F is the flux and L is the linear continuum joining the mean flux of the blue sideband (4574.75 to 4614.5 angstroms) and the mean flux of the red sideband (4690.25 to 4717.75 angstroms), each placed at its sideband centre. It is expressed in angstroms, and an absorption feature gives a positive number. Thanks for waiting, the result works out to -2.5 angstroms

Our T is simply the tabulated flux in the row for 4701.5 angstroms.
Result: 11.62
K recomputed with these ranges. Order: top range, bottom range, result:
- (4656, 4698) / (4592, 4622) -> 1.03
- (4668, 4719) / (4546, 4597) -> 1.12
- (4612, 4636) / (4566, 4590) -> 1.11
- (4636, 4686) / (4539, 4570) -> 1.18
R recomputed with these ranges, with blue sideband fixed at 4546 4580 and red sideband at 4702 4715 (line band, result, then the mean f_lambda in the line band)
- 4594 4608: -0.6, 11.1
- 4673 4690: 0.0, 11.1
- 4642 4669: -2.1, 11.8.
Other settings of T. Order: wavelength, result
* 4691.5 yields 11.22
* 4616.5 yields 11.5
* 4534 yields 7.644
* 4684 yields 10.26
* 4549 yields 8.273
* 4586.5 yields 9.174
